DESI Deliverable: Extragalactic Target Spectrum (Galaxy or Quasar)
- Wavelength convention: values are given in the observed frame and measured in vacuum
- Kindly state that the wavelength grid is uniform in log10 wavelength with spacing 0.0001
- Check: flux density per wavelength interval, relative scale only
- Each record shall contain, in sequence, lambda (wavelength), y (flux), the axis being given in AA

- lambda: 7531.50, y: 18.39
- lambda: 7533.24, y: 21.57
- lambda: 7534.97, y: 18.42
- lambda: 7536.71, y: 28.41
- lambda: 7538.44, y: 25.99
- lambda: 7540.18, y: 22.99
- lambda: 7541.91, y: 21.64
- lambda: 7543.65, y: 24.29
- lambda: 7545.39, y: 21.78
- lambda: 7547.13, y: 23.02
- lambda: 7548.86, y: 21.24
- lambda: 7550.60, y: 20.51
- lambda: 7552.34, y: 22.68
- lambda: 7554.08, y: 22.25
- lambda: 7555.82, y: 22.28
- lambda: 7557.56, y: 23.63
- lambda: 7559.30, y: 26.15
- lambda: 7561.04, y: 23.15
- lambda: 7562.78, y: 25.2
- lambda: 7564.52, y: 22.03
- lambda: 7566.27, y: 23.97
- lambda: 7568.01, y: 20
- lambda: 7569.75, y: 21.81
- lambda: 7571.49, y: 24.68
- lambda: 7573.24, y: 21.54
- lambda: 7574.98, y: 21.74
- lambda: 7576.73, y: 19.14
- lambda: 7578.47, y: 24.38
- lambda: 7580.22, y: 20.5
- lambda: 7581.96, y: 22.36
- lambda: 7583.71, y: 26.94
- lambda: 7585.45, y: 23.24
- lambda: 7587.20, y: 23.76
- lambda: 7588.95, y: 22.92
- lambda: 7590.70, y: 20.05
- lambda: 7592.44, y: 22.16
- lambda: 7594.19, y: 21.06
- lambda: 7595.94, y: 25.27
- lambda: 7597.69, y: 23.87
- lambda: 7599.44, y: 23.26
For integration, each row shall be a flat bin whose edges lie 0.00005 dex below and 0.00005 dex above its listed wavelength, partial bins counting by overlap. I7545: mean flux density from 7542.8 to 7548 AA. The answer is 23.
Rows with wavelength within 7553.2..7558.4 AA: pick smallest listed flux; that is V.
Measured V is 22.25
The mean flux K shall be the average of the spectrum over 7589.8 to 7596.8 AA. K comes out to 22.1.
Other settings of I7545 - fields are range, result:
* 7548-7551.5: 20.9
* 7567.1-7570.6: 21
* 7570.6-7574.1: 23.1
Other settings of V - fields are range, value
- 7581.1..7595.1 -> 20.05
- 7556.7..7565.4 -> 22.03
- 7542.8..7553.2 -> 20.51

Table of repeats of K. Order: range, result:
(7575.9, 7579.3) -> 21.8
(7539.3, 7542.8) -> 22.3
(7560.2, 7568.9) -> 22.9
